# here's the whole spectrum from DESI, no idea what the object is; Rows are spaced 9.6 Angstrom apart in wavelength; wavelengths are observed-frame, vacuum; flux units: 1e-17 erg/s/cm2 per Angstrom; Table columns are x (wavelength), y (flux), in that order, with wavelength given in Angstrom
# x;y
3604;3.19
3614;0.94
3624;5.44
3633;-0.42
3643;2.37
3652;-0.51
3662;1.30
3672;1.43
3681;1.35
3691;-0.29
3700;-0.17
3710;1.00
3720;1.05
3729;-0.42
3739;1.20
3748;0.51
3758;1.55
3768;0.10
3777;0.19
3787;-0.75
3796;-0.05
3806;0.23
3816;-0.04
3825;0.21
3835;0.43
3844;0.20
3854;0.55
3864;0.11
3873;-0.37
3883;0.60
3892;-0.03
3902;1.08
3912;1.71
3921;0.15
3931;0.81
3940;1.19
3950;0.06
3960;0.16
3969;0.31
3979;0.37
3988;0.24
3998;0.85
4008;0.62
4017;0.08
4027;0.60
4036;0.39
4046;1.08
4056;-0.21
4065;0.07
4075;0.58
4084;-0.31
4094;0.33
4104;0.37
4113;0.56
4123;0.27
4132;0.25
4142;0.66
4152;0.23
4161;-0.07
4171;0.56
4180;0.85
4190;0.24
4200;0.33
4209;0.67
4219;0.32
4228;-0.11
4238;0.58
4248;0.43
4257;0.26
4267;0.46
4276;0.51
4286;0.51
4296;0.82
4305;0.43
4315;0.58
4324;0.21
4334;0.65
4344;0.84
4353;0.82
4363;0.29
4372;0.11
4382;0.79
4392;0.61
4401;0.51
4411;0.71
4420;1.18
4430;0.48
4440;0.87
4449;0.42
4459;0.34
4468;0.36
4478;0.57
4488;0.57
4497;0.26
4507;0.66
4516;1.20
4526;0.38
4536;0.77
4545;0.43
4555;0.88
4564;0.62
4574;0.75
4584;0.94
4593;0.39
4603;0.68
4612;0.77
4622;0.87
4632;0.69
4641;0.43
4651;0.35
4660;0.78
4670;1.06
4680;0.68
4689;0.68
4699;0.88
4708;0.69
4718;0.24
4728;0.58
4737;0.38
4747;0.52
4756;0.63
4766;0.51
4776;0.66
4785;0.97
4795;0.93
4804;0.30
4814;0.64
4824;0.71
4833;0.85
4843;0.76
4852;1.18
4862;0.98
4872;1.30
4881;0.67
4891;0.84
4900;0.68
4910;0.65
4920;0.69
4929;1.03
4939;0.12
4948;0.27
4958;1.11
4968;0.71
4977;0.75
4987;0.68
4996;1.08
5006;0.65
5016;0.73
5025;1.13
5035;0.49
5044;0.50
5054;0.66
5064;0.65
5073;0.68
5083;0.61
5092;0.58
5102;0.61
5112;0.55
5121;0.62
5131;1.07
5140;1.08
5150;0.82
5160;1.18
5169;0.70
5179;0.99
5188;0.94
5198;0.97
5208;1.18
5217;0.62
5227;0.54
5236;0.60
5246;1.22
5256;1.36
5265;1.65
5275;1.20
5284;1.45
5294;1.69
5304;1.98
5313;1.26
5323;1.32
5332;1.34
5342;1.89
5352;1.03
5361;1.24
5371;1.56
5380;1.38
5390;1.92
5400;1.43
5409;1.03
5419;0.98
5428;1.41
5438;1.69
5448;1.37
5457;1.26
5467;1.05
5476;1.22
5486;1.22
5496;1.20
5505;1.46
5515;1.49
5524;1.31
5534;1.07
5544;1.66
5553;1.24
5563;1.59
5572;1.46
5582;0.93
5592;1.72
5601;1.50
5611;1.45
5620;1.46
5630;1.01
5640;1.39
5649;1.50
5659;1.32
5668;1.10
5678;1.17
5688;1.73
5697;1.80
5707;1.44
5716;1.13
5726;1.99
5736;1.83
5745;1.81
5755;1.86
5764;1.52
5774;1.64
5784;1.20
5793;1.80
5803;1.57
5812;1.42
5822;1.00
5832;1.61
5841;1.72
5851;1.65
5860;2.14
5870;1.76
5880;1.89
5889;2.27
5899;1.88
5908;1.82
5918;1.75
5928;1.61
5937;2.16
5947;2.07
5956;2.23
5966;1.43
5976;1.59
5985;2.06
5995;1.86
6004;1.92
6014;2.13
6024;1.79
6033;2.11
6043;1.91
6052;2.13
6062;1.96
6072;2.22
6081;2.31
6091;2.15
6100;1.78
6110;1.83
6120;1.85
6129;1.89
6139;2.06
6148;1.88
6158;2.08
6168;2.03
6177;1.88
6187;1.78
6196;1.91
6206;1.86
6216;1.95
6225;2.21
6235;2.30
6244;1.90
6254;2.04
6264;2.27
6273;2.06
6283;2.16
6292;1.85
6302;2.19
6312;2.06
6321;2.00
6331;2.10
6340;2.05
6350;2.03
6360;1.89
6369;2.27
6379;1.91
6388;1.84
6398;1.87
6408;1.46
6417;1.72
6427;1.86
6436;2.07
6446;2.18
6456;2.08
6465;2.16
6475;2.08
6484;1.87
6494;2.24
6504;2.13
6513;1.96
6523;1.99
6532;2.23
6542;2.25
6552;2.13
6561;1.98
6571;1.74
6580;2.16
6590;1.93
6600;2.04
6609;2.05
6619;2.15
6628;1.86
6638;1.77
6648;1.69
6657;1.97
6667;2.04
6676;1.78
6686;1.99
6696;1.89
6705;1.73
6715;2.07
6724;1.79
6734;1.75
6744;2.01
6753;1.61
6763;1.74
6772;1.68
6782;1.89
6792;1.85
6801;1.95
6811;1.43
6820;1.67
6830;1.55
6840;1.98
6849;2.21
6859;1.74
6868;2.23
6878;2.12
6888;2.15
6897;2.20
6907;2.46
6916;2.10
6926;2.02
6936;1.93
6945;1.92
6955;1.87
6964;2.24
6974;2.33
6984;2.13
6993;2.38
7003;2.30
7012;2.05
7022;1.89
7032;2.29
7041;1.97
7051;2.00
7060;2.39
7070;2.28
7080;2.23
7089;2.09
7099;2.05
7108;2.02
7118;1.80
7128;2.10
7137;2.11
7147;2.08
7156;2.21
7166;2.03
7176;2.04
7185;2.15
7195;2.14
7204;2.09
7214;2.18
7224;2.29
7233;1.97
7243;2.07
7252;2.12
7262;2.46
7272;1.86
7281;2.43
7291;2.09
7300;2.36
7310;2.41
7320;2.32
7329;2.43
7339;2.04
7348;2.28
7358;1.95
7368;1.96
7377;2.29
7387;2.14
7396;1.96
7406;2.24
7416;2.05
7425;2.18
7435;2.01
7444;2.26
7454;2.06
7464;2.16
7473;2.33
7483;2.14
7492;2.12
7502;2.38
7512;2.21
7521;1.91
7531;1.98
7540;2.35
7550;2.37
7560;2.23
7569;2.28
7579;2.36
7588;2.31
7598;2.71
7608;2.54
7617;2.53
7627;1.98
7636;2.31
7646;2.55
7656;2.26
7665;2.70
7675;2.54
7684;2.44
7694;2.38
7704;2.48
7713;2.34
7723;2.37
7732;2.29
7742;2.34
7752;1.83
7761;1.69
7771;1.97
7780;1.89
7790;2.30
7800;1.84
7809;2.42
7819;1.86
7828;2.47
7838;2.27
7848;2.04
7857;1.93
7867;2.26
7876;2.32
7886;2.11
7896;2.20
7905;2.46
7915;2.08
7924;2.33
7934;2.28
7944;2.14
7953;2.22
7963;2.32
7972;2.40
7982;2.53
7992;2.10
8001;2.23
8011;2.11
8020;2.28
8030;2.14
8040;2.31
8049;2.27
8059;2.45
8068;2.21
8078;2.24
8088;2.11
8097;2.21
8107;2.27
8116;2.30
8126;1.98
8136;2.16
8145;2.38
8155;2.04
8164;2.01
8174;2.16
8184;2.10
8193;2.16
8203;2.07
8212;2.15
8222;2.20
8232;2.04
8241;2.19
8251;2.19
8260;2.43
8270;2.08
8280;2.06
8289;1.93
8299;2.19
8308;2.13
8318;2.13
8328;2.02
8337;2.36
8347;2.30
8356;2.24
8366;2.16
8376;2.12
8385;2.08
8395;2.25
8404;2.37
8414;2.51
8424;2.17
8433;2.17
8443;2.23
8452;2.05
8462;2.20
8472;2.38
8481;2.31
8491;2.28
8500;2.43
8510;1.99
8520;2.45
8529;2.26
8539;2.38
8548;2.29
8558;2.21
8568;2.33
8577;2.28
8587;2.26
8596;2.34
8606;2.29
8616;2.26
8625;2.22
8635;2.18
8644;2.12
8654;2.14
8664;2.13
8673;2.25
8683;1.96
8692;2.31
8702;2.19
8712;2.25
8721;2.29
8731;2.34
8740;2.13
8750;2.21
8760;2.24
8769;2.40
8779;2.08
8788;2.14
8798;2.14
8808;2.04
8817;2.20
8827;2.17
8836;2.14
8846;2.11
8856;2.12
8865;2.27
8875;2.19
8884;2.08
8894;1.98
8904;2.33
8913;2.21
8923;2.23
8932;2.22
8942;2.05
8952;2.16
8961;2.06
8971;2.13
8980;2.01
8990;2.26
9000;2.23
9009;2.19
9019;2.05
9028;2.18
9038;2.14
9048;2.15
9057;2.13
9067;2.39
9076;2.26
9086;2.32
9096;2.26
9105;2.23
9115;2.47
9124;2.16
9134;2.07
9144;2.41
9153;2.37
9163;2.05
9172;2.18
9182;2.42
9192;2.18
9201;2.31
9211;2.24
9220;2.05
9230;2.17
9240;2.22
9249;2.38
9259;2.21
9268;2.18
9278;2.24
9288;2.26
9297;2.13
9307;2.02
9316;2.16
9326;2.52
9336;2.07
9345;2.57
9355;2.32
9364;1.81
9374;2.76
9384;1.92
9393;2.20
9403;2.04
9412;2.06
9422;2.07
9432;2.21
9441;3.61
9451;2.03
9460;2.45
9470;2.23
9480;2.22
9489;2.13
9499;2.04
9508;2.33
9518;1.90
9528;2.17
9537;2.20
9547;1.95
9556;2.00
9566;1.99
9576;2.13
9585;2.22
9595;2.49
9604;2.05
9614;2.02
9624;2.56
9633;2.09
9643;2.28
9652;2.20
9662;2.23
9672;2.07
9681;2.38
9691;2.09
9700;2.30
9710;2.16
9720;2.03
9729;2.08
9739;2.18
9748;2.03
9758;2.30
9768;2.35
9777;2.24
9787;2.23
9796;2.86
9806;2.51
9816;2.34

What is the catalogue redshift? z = 0.32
